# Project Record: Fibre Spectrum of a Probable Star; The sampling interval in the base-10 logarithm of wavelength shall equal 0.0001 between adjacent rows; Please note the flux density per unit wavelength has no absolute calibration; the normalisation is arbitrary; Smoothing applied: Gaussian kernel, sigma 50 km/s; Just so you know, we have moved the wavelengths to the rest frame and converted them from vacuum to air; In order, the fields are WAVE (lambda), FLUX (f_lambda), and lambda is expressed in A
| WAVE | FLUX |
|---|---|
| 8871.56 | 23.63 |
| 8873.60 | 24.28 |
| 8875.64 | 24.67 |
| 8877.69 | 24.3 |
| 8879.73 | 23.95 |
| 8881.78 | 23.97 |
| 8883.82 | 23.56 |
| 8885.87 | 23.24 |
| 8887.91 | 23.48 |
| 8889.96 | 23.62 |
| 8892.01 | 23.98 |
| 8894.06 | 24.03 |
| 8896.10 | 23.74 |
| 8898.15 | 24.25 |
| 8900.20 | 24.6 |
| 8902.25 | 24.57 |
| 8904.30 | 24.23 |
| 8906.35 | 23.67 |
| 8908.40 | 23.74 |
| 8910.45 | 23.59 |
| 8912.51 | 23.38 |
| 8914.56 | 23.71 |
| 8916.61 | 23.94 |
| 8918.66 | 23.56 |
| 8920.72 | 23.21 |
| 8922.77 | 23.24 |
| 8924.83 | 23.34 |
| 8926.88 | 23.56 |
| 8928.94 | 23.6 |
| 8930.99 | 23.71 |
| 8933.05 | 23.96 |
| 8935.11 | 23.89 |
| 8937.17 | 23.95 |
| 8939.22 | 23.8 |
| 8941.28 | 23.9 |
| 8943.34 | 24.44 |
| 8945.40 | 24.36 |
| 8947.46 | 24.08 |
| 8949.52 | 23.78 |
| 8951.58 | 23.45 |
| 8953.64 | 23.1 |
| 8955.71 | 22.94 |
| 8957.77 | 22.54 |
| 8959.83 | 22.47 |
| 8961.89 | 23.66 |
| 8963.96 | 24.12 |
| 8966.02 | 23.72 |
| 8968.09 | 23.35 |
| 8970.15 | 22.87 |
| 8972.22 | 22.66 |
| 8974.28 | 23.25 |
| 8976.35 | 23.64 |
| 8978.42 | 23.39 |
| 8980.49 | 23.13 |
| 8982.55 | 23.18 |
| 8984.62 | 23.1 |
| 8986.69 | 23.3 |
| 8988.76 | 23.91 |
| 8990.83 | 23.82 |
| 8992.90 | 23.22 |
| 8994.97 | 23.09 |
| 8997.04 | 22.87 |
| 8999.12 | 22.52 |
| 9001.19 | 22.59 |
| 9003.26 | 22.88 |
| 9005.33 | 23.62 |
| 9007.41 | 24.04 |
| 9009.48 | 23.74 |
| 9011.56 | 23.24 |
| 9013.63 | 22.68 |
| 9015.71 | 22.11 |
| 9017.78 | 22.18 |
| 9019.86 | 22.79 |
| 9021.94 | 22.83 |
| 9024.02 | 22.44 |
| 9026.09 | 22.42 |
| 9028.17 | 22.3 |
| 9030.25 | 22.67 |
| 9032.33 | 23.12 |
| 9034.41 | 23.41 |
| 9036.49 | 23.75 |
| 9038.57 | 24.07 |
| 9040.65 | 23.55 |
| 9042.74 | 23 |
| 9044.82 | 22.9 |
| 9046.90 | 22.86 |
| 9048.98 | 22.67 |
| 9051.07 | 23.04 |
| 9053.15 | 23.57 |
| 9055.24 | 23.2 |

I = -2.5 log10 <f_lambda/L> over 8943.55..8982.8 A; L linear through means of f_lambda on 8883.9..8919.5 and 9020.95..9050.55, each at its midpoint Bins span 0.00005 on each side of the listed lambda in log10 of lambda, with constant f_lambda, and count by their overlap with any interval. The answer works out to 0.00 mag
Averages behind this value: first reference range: 23.8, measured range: 23.4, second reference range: 23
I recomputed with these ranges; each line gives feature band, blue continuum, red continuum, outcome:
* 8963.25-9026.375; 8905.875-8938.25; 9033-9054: 0.014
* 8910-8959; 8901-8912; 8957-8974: -0.002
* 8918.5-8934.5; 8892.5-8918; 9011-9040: 0.011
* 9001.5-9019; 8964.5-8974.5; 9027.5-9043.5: 0.009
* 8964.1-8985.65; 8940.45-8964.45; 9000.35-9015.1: 0.007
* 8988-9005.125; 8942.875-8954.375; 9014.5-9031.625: -0.007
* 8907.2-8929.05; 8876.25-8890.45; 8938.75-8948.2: 0.020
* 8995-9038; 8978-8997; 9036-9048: 0.019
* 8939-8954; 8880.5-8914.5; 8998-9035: -0.021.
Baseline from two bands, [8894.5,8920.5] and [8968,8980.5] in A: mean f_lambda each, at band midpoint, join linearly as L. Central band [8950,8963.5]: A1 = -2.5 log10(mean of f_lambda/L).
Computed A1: 0.01 mag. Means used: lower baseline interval 23.9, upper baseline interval 23.2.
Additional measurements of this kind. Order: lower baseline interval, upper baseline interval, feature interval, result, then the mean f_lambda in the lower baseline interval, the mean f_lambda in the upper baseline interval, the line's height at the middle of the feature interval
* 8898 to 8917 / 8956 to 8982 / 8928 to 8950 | -0.02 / 24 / 23.2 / 23.6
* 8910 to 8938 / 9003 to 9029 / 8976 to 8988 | -0.01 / 23.6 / 22.9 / 23.1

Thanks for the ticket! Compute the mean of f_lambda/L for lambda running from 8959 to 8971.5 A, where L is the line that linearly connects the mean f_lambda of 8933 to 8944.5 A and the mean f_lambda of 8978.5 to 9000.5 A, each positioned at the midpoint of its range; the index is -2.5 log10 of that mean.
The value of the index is 0.01 mag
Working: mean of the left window 24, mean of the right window 23.2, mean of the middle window 23.4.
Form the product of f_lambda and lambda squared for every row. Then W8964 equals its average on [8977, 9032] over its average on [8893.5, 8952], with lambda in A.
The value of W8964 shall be 1.0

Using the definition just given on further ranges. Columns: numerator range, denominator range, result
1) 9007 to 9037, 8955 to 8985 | 1.00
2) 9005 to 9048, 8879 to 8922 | 0.99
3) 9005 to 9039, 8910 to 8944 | 0.99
